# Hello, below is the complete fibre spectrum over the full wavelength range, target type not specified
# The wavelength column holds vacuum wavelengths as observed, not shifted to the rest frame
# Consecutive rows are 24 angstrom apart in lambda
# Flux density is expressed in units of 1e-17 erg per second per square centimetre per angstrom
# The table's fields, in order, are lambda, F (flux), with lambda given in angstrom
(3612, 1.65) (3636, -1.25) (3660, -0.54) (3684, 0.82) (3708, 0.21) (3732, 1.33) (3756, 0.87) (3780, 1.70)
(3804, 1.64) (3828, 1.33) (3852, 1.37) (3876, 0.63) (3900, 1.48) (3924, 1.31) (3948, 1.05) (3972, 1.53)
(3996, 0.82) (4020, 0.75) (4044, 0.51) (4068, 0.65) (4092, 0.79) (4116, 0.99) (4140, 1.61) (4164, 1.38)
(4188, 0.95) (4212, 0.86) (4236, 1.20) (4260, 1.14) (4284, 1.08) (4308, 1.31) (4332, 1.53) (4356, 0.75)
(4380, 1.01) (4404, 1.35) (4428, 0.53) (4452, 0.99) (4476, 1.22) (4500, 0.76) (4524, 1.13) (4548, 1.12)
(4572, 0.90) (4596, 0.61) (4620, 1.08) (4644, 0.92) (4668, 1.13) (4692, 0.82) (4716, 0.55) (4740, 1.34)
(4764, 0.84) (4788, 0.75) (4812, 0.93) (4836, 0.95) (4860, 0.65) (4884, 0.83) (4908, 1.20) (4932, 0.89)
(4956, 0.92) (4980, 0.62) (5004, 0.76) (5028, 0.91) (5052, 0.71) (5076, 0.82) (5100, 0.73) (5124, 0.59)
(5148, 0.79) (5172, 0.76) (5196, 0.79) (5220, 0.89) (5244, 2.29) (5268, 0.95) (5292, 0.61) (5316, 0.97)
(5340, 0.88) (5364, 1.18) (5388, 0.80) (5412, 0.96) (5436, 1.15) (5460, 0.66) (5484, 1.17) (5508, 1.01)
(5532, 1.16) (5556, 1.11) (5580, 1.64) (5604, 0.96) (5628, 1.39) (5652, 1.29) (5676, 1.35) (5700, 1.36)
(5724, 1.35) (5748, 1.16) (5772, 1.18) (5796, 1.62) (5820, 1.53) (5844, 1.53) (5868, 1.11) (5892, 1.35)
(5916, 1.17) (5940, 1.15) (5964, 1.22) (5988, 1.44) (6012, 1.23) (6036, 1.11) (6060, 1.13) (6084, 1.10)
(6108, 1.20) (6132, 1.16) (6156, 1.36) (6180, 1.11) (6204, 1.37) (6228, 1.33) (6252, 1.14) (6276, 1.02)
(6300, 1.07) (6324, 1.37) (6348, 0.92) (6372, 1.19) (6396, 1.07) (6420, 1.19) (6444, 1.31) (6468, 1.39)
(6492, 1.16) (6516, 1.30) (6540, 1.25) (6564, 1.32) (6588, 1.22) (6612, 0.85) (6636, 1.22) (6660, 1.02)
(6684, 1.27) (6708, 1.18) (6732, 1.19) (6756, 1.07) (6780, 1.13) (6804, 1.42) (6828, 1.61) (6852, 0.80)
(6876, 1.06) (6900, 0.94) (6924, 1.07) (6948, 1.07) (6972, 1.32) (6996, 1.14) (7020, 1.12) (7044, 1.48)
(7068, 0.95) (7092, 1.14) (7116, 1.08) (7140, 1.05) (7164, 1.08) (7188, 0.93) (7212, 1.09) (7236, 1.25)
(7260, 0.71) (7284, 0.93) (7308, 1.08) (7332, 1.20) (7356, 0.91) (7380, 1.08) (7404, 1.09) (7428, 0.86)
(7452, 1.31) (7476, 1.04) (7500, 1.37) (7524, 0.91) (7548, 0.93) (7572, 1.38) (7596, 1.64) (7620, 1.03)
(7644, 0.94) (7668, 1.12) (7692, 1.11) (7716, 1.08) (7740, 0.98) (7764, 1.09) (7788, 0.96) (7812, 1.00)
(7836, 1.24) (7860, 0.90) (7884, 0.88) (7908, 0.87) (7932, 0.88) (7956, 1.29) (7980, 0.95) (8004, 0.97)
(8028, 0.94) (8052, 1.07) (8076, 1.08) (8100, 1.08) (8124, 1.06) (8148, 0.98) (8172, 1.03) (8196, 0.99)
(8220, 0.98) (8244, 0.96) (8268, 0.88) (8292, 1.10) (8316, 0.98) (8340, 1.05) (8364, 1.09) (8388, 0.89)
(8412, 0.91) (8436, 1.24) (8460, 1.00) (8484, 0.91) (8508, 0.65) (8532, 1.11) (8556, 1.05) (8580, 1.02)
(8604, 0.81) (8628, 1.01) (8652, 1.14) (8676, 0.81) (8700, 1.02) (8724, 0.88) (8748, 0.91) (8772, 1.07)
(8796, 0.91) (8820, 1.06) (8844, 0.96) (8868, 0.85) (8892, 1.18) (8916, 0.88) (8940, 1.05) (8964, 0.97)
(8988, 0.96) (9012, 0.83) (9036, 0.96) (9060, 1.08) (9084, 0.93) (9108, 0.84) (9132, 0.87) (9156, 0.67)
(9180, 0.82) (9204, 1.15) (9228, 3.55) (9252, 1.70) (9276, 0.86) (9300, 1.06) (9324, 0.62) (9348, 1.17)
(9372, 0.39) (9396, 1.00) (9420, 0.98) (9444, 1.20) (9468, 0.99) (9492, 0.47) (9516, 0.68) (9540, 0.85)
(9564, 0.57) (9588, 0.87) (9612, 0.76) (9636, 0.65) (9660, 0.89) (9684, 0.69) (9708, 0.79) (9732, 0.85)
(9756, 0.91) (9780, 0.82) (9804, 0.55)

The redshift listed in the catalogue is 0.40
